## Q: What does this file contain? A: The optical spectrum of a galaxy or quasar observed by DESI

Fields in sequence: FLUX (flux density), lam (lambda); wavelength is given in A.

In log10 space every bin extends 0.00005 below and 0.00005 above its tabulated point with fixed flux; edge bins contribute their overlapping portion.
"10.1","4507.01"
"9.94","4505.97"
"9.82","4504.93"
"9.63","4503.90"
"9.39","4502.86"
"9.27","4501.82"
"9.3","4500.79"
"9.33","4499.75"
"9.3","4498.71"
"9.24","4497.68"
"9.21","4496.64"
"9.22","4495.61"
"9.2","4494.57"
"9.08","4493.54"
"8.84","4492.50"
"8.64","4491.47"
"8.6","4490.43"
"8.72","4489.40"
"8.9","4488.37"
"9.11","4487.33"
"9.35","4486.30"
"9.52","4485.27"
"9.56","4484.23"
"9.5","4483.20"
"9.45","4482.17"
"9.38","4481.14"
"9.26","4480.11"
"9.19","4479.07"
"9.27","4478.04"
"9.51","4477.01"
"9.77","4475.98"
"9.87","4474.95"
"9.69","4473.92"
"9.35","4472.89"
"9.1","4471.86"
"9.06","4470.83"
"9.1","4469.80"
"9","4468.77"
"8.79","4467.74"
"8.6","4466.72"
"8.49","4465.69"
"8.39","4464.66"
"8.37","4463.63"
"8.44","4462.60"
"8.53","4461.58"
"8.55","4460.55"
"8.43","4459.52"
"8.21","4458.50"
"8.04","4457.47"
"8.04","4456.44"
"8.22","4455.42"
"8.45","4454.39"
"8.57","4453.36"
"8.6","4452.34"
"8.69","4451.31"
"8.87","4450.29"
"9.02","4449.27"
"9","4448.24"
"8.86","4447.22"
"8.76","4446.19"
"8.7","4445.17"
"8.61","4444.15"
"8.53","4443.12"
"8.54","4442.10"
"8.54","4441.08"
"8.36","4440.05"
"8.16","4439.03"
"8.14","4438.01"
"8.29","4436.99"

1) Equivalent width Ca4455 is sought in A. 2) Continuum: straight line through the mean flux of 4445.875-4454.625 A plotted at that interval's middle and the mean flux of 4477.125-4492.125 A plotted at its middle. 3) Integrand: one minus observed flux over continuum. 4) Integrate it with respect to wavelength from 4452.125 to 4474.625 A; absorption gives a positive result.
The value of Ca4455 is 0.7 A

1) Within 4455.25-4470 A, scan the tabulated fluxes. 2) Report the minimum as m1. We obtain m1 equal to 8.04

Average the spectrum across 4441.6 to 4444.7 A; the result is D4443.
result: 8.56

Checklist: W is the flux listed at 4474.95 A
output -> 9.87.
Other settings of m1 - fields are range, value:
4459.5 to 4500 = 8.37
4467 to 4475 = 8.79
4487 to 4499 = 8.6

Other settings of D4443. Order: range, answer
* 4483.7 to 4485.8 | 9.53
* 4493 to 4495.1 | 9.11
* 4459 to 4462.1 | 8.52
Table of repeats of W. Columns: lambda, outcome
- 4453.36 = 8.57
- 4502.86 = 9.39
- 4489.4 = 8.72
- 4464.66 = 8.39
